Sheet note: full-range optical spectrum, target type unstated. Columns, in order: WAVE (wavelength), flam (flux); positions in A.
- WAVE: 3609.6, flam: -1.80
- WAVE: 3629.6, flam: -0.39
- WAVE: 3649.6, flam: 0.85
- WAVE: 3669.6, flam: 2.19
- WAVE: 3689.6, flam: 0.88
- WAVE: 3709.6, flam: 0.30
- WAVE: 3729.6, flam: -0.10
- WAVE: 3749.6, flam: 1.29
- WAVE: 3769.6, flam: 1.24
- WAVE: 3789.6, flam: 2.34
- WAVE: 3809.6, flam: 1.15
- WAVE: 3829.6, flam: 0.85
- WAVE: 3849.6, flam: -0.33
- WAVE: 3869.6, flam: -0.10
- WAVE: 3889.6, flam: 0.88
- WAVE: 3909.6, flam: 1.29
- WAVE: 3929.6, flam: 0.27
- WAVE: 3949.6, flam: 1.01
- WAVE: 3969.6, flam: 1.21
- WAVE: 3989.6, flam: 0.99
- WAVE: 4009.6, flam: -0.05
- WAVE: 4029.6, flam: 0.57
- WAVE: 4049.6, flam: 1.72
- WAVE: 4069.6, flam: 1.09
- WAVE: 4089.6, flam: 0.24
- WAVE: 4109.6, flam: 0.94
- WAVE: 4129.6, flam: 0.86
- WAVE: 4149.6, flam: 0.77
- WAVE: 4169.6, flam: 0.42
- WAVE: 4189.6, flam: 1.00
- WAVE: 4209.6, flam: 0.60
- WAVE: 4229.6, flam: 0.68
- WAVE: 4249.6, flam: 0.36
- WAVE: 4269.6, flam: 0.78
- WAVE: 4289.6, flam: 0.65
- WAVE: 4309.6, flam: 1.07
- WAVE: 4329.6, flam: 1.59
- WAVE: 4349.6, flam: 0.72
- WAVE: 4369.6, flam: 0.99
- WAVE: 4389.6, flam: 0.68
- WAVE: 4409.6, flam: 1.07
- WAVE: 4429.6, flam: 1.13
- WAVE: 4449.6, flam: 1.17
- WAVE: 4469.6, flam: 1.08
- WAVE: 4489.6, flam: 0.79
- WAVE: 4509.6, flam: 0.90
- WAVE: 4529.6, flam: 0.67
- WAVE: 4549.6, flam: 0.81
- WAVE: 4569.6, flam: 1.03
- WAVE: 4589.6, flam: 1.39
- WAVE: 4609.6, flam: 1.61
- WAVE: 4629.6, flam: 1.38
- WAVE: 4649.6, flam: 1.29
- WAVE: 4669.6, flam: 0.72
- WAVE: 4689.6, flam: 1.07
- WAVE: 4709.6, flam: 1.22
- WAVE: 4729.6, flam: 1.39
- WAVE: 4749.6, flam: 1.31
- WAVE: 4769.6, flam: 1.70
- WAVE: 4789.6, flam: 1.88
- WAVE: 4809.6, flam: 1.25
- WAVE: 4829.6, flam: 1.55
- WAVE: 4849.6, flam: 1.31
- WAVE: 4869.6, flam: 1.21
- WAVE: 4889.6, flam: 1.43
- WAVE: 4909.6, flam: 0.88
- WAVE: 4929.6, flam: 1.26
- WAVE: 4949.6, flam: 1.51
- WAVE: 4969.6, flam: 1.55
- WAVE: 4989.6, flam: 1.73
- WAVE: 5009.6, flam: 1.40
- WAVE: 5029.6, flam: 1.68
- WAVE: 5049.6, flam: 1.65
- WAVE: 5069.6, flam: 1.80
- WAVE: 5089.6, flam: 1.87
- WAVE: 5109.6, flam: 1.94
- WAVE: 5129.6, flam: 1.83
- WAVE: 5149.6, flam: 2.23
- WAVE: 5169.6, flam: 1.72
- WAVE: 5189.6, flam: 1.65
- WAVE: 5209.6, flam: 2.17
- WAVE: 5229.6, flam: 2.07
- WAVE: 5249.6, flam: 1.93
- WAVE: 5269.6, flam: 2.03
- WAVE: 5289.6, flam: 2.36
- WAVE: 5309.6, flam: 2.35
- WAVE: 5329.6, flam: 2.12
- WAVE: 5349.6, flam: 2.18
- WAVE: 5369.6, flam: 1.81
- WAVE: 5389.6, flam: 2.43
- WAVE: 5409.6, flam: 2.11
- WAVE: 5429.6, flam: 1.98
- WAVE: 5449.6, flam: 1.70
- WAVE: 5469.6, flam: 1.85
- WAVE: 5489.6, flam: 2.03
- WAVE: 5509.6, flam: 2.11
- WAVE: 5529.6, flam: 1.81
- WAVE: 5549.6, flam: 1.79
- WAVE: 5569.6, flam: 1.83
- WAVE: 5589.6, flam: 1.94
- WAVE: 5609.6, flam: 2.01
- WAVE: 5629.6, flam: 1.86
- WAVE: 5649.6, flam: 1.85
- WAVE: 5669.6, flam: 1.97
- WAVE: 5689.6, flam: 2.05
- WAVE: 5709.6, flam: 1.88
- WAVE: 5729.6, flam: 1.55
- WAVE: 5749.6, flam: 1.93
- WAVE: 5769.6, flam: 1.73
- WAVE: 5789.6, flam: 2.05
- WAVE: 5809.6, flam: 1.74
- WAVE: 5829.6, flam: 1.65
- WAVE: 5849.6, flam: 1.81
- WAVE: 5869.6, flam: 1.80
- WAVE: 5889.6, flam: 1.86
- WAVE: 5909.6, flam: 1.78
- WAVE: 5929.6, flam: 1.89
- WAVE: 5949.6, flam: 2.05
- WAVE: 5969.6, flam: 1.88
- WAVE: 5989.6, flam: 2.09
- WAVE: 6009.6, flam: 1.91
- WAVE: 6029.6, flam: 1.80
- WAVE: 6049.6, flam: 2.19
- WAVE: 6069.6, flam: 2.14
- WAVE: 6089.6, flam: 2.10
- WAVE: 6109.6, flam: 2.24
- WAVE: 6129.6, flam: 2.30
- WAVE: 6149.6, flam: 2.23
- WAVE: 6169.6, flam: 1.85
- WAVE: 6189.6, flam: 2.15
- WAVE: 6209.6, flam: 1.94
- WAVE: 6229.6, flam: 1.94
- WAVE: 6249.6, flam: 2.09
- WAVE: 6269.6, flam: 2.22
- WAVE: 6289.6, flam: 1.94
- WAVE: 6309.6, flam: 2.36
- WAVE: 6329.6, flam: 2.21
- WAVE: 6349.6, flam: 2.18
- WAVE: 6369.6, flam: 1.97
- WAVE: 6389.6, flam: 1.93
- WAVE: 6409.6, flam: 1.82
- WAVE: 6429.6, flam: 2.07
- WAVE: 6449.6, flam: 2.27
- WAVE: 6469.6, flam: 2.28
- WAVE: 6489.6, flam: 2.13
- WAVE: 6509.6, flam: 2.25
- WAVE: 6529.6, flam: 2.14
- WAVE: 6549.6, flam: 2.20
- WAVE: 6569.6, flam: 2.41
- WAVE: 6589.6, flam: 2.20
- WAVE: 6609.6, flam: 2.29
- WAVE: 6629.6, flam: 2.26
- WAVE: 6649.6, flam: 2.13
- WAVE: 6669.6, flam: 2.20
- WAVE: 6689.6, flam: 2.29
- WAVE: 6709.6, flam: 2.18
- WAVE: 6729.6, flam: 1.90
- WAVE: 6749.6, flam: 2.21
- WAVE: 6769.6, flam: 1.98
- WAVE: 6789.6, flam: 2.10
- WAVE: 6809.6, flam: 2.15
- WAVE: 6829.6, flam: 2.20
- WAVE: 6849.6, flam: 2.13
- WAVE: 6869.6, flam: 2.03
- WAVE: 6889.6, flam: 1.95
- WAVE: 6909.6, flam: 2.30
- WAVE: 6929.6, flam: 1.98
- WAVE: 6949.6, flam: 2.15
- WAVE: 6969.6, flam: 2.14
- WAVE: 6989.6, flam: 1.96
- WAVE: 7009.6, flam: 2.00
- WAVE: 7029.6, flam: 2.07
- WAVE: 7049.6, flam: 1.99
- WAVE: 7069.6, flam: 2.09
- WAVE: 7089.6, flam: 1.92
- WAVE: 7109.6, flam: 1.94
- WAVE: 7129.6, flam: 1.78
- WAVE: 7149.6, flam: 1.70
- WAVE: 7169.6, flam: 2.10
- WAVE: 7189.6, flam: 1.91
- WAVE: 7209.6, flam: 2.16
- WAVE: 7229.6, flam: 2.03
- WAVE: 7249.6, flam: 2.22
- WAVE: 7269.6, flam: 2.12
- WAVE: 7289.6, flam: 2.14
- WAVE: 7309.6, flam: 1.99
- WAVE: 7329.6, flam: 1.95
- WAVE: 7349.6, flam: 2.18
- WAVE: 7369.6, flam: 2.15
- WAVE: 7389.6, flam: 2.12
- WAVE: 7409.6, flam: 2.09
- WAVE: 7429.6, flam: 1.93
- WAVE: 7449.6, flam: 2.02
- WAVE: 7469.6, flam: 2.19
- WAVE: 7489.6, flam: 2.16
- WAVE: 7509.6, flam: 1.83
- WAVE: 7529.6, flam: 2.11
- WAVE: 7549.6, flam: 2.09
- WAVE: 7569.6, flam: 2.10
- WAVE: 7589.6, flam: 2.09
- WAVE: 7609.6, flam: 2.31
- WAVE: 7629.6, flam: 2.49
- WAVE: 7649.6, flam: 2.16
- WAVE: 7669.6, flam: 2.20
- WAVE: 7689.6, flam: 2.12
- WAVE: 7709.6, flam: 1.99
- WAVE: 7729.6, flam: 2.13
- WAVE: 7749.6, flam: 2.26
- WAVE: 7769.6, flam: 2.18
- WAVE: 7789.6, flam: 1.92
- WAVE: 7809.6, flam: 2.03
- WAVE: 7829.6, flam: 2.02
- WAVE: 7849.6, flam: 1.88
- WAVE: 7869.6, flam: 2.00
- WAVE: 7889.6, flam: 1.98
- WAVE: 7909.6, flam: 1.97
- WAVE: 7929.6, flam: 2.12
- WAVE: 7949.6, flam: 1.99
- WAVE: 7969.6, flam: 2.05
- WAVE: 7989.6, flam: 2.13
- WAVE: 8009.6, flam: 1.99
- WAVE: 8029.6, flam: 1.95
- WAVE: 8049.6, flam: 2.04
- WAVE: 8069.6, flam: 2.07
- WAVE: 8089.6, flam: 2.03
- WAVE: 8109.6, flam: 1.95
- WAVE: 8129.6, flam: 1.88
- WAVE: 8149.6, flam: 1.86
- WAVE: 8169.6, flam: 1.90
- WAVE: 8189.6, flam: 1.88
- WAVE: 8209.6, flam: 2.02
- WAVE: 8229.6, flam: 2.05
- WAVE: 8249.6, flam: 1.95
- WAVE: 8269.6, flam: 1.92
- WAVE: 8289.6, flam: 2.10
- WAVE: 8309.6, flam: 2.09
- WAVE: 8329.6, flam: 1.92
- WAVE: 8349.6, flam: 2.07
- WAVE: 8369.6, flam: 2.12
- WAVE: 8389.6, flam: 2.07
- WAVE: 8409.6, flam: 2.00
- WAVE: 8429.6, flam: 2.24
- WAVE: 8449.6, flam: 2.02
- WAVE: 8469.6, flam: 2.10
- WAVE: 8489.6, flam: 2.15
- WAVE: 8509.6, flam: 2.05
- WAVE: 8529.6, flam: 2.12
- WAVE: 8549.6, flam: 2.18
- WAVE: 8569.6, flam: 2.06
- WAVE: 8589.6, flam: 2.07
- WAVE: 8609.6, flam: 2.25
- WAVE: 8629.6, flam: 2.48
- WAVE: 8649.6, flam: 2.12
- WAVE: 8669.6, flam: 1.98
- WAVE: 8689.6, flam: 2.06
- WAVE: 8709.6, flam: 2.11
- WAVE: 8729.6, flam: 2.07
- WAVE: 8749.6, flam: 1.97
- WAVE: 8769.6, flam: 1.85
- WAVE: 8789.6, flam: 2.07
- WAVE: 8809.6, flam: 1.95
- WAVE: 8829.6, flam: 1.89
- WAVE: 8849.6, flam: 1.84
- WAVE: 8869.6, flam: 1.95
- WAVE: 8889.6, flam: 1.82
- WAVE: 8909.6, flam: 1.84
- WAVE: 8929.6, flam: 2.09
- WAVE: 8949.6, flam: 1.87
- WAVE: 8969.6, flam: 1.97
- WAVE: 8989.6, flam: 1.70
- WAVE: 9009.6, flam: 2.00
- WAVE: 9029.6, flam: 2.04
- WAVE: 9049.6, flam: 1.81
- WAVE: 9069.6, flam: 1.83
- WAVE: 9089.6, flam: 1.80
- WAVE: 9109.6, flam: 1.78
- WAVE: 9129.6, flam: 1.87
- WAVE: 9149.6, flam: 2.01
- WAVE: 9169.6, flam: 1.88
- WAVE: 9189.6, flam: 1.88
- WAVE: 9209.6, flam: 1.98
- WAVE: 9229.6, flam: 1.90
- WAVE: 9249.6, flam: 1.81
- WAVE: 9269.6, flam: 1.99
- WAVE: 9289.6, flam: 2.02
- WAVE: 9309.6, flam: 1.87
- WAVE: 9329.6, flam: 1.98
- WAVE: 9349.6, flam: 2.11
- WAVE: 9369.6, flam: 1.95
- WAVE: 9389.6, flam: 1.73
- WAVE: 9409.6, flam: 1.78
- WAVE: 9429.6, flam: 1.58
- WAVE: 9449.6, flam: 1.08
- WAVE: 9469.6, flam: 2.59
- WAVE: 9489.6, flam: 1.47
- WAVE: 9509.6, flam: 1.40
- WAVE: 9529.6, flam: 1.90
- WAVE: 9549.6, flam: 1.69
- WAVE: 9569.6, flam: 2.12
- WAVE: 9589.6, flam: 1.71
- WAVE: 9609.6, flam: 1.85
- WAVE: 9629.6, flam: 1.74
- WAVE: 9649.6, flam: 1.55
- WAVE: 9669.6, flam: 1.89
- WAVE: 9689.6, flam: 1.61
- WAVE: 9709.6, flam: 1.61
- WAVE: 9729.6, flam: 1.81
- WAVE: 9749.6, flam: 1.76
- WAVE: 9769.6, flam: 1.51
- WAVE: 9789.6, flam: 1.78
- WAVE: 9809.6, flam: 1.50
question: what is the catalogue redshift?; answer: 0.14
